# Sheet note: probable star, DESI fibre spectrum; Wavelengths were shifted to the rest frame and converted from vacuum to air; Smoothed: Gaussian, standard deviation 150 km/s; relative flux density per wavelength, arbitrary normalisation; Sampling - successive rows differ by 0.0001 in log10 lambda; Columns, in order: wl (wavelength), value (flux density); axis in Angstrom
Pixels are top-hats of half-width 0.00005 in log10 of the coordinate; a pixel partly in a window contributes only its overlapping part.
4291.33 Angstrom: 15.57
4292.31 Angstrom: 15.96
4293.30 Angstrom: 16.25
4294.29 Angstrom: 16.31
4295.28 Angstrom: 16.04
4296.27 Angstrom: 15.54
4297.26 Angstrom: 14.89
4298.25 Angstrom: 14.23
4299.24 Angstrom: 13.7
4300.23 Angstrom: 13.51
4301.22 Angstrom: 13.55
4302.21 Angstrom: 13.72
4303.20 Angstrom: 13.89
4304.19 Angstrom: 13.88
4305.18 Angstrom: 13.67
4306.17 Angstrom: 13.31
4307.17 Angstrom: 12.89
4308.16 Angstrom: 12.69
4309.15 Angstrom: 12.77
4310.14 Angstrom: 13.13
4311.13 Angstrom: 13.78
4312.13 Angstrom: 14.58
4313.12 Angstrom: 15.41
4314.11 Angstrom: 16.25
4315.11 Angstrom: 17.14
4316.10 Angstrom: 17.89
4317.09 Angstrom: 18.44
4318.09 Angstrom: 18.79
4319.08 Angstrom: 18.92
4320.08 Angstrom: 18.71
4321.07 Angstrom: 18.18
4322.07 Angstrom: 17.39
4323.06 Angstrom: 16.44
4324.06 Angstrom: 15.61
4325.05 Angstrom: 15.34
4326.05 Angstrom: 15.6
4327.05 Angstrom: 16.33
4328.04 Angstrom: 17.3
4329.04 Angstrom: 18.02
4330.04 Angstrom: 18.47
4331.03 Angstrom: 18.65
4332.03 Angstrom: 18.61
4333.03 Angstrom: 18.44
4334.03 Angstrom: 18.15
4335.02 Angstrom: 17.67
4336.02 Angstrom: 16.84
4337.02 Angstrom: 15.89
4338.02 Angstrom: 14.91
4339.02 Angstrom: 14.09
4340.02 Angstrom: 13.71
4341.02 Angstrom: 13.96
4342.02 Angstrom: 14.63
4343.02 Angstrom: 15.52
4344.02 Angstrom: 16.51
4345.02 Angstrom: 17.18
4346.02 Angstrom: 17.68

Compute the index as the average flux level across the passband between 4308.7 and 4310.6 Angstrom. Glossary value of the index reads 13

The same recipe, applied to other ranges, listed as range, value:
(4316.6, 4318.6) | 18.6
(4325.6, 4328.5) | 16.4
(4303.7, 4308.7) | 13.3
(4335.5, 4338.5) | 15.9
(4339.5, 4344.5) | 14.9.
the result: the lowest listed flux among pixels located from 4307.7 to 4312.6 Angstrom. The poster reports 12.69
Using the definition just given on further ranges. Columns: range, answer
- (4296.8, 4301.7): 13.51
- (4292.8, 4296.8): 15.54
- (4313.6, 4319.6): 16.25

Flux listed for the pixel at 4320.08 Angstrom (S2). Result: 18.71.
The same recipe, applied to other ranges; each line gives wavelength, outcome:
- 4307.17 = 12.89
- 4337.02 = 15.89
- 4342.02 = 14.63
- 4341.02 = 13.96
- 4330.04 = 18.47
